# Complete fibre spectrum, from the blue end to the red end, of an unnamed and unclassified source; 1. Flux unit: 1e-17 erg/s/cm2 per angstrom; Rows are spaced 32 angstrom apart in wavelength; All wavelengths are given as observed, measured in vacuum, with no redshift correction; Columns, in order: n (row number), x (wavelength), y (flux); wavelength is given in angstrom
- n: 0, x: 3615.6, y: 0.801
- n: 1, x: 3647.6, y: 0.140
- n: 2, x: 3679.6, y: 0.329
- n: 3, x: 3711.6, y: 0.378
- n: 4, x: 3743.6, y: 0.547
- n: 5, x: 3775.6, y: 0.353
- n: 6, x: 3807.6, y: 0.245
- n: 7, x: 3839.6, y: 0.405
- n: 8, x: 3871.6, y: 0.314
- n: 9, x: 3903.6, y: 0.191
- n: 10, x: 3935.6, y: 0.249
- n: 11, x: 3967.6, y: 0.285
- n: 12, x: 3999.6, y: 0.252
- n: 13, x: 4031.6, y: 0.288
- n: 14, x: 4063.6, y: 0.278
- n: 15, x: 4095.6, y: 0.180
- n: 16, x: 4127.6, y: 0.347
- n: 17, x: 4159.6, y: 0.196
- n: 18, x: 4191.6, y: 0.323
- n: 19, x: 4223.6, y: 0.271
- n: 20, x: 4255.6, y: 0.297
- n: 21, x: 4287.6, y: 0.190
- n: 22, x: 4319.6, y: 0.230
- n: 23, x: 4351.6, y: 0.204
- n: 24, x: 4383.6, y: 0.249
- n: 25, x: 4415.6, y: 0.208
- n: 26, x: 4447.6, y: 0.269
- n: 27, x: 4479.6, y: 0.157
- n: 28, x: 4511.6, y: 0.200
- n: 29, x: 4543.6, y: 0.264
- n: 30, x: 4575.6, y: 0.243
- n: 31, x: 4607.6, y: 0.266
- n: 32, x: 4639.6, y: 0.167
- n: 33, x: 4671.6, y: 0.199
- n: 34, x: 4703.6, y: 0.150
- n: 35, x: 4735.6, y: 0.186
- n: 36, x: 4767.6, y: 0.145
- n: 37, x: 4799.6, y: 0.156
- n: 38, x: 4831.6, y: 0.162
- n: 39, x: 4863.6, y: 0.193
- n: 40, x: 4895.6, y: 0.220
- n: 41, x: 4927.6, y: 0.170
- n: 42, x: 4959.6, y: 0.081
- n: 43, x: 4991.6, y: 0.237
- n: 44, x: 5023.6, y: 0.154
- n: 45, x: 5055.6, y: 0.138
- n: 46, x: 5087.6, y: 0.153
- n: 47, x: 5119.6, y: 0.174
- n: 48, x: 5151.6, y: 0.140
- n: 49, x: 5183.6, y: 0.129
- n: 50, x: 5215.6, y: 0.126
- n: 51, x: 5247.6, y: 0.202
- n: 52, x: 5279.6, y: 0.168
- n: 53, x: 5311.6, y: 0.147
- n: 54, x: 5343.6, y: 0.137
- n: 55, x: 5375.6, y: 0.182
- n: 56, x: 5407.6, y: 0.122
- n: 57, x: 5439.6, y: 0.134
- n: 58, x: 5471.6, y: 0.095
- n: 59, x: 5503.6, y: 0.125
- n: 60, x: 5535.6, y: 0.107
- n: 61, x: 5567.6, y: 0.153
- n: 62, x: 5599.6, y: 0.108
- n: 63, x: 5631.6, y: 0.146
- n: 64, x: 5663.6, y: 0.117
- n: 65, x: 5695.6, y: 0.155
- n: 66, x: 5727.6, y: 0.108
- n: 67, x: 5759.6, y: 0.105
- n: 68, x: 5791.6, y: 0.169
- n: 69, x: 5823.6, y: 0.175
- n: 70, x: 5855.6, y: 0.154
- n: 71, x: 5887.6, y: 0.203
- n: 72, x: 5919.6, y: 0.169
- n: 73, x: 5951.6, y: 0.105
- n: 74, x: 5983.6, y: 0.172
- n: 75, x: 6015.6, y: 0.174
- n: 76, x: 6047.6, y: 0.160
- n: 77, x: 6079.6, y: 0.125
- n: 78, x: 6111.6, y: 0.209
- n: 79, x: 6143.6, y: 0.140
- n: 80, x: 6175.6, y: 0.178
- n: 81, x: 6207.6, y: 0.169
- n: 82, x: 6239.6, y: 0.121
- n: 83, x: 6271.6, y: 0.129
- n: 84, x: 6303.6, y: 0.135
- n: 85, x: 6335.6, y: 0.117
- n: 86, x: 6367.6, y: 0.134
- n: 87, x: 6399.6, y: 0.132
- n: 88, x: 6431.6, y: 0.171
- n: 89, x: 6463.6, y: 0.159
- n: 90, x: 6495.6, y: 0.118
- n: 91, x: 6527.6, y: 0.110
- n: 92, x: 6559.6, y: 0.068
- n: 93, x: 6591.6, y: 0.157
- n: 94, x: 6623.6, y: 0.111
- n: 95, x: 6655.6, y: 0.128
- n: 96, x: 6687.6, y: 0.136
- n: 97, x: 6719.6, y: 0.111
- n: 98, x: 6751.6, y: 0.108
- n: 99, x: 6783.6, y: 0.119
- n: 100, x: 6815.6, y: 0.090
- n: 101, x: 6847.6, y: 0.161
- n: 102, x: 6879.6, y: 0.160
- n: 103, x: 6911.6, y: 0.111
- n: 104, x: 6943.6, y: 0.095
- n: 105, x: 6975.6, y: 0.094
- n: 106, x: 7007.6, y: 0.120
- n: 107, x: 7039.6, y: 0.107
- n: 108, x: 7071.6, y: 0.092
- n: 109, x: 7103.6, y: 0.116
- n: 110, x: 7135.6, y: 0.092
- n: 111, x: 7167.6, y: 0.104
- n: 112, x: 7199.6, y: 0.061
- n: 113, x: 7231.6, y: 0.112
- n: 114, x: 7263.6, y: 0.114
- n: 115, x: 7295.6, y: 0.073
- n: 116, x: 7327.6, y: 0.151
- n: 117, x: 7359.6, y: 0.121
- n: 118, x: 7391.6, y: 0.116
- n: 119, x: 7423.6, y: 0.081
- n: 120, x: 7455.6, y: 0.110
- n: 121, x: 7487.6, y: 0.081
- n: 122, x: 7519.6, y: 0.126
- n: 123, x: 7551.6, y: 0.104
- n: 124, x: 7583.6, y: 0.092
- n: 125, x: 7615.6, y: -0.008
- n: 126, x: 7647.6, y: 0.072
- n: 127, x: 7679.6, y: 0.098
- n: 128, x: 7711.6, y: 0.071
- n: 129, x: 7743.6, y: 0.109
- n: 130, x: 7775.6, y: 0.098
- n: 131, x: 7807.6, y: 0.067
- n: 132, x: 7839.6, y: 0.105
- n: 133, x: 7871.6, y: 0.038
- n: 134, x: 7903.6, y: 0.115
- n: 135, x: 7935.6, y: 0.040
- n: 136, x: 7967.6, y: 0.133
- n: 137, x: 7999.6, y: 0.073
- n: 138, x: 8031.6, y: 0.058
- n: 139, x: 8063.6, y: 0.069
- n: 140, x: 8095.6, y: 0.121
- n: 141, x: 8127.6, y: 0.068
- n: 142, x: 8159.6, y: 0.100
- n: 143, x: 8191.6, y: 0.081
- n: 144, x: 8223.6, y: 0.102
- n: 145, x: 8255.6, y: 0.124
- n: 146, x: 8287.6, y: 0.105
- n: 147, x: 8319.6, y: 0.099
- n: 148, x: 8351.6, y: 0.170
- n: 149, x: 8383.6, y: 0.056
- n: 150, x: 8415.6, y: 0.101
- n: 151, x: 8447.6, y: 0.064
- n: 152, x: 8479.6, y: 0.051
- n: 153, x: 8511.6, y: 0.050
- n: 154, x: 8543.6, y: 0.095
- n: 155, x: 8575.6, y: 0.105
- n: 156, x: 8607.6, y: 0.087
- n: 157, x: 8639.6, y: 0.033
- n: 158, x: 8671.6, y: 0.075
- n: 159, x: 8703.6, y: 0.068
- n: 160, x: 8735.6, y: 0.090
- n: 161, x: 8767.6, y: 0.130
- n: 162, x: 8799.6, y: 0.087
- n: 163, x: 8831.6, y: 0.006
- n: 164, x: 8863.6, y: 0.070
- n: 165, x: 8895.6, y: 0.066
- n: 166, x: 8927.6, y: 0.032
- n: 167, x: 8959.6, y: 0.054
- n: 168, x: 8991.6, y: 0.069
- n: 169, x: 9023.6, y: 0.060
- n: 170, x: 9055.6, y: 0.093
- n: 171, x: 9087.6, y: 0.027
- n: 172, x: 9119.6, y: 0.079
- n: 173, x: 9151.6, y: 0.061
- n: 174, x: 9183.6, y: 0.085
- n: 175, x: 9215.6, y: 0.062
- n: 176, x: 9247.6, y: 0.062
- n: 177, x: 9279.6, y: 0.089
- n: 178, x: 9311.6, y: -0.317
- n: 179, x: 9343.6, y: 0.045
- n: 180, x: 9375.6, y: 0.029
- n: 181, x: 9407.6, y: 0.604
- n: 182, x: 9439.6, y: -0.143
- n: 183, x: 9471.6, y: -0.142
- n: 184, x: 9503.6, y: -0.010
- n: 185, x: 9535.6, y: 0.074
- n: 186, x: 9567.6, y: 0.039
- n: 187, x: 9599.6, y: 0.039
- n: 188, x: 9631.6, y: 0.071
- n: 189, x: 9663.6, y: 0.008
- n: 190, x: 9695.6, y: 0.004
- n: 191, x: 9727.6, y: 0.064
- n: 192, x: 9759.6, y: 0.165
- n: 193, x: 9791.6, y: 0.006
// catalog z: 1.521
